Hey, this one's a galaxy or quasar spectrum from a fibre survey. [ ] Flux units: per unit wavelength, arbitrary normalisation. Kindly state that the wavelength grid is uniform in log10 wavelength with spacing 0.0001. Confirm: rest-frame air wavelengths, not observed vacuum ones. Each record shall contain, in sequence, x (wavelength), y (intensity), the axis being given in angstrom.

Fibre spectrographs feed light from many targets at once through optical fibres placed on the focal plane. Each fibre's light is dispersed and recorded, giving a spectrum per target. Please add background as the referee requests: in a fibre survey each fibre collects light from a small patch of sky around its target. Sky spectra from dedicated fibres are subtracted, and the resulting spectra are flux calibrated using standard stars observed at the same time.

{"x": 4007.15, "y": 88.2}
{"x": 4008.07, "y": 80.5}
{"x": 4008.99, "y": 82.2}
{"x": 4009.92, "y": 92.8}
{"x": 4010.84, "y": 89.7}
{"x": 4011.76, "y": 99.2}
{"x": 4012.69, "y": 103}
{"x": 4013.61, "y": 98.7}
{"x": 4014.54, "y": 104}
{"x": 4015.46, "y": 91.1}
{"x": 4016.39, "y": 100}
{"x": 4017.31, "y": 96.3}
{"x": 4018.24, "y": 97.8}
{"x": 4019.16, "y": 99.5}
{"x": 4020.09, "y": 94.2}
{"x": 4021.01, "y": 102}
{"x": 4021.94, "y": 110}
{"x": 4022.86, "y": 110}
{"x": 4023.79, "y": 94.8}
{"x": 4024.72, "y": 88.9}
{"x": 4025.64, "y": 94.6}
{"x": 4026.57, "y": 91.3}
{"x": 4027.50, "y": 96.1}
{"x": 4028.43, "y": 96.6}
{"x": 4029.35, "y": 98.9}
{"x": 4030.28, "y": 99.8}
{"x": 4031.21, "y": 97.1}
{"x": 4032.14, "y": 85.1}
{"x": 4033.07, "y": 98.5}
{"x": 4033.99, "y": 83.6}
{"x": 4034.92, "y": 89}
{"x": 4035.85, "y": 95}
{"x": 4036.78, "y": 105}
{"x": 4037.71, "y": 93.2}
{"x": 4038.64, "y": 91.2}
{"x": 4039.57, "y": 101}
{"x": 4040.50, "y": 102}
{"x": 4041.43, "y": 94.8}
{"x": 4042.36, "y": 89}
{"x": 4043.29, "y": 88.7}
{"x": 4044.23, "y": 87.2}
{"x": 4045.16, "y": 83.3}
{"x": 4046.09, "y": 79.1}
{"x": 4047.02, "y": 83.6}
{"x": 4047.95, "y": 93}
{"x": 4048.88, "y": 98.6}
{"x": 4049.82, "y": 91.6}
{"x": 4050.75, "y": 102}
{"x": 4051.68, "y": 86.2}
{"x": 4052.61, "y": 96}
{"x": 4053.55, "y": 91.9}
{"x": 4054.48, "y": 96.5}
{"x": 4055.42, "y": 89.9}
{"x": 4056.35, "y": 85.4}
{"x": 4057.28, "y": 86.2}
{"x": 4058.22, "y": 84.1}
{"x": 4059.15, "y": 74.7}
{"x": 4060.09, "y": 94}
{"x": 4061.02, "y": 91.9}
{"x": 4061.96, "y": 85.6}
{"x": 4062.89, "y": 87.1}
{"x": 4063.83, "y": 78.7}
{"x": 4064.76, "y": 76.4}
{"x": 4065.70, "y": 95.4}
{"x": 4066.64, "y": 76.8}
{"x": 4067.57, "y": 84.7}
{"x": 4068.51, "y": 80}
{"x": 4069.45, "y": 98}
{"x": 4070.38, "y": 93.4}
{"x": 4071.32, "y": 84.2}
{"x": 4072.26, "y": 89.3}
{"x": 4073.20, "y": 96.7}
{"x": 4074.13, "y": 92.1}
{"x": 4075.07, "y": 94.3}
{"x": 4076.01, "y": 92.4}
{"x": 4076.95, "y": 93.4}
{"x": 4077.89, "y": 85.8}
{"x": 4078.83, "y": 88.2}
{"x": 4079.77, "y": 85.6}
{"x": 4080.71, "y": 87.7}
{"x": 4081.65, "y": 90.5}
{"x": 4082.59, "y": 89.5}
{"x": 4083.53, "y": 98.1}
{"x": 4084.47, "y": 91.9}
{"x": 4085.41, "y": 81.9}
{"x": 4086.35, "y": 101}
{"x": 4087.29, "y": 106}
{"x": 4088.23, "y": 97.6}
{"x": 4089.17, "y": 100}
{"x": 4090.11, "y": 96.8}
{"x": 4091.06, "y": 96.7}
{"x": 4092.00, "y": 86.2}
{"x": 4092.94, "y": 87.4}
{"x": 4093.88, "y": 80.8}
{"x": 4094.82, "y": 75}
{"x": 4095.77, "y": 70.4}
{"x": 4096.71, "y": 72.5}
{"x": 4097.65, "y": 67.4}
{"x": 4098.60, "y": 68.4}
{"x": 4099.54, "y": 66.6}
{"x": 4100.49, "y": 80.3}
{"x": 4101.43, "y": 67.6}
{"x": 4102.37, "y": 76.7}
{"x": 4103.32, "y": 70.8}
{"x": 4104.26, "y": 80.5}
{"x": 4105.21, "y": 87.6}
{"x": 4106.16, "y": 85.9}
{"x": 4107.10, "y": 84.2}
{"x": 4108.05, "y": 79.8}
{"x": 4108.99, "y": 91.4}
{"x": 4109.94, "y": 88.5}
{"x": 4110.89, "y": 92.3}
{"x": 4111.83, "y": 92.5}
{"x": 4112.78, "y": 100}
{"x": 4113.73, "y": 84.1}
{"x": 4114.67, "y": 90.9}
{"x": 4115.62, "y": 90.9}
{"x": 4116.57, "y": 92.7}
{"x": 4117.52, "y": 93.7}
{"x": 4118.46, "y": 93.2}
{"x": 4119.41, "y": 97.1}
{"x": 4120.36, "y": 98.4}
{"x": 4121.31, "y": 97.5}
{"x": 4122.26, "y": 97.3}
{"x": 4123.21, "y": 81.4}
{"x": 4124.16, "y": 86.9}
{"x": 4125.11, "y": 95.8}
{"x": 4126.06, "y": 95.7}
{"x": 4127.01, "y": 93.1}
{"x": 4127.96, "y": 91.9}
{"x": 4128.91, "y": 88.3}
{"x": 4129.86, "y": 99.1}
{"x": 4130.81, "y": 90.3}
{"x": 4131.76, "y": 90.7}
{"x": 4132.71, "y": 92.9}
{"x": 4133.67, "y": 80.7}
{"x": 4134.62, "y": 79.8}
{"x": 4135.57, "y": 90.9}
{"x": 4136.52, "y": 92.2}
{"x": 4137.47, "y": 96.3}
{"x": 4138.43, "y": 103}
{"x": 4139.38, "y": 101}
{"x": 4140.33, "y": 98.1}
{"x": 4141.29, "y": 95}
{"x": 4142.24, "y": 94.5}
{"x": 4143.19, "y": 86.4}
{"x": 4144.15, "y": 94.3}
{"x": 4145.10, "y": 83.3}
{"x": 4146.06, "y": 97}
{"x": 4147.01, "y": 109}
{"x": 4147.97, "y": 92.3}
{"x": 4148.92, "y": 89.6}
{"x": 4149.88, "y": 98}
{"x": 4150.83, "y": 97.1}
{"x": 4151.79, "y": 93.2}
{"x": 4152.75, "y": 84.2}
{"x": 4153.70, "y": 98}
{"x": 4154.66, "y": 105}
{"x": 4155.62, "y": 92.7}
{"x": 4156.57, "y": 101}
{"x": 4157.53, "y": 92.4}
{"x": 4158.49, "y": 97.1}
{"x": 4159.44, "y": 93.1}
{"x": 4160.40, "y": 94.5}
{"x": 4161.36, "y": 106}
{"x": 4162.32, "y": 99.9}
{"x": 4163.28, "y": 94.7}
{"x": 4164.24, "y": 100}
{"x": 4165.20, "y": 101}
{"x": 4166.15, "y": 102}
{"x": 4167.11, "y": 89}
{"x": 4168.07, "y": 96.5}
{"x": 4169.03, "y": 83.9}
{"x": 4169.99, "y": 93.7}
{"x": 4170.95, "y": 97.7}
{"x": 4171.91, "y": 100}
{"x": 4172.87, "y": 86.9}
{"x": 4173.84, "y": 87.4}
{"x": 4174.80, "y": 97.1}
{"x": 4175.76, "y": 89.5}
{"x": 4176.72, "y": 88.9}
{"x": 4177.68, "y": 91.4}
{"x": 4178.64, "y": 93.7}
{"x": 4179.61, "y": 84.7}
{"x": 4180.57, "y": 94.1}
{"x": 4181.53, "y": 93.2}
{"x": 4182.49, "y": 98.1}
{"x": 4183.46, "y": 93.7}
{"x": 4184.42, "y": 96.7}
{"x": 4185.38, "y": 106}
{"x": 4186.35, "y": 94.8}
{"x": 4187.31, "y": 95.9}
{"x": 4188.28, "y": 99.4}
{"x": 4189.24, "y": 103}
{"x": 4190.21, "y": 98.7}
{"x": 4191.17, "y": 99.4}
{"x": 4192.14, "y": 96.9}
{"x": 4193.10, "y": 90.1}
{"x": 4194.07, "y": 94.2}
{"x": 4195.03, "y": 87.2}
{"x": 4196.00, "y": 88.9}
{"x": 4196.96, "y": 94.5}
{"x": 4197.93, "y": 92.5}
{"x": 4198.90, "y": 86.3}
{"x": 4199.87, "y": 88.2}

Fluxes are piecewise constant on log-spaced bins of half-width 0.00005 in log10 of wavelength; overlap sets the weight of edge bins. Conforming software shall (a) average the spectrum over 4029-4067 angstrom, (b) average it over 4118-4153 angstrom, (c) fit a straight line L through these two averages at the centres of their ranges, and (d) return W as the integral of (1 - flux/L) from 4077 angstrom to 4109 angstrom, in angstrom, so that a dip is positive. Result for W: 2.50 angstrom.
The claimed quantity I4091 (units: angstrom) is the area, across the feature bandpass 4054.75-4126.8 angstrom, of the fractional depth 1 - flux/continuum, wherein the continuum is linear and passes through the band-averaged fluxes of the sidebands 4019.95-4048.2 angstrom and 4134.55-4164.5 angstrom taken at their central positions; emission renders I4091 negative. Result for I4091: 5.49 angstrom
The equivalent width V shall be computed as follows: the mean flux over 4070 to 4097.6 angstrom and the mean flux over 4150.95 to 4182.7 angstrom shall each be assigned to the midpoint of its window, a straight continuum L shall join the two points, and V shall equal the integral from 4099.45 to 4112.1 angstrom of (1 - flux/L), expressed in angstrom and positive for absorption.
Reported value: 1.2 angstrom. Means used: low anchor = 89.5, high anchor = 94.6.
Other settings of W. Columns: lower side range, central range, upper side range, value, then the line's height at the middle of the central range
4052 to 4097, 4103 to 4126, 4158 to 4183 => 0.3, 91.1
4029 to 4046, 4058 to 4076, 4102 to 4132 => 0.9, 91.9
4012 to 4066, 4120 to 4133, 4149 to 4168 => 0.4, 95.7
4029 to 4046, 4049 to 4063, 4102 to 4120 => 0.3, 91.8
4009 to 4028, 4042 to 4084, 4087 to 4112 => 0.3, 89.5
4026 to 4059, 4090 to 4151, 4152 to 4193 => 3.6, 94.1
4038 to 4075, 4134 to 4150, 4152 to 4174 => 0.1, 94.3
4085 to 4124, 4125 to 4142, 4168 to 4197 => -0.7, 89.4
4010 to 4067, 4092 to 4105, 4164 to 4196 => 2.6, 93.6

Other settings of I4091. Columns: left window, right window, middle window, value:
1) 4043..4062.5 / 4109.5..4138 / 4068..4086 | 0.0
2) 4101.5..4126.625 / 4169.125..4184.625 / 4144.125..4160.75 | -0.7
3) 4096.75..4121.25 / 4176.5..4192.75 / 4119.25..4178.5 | -2.2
